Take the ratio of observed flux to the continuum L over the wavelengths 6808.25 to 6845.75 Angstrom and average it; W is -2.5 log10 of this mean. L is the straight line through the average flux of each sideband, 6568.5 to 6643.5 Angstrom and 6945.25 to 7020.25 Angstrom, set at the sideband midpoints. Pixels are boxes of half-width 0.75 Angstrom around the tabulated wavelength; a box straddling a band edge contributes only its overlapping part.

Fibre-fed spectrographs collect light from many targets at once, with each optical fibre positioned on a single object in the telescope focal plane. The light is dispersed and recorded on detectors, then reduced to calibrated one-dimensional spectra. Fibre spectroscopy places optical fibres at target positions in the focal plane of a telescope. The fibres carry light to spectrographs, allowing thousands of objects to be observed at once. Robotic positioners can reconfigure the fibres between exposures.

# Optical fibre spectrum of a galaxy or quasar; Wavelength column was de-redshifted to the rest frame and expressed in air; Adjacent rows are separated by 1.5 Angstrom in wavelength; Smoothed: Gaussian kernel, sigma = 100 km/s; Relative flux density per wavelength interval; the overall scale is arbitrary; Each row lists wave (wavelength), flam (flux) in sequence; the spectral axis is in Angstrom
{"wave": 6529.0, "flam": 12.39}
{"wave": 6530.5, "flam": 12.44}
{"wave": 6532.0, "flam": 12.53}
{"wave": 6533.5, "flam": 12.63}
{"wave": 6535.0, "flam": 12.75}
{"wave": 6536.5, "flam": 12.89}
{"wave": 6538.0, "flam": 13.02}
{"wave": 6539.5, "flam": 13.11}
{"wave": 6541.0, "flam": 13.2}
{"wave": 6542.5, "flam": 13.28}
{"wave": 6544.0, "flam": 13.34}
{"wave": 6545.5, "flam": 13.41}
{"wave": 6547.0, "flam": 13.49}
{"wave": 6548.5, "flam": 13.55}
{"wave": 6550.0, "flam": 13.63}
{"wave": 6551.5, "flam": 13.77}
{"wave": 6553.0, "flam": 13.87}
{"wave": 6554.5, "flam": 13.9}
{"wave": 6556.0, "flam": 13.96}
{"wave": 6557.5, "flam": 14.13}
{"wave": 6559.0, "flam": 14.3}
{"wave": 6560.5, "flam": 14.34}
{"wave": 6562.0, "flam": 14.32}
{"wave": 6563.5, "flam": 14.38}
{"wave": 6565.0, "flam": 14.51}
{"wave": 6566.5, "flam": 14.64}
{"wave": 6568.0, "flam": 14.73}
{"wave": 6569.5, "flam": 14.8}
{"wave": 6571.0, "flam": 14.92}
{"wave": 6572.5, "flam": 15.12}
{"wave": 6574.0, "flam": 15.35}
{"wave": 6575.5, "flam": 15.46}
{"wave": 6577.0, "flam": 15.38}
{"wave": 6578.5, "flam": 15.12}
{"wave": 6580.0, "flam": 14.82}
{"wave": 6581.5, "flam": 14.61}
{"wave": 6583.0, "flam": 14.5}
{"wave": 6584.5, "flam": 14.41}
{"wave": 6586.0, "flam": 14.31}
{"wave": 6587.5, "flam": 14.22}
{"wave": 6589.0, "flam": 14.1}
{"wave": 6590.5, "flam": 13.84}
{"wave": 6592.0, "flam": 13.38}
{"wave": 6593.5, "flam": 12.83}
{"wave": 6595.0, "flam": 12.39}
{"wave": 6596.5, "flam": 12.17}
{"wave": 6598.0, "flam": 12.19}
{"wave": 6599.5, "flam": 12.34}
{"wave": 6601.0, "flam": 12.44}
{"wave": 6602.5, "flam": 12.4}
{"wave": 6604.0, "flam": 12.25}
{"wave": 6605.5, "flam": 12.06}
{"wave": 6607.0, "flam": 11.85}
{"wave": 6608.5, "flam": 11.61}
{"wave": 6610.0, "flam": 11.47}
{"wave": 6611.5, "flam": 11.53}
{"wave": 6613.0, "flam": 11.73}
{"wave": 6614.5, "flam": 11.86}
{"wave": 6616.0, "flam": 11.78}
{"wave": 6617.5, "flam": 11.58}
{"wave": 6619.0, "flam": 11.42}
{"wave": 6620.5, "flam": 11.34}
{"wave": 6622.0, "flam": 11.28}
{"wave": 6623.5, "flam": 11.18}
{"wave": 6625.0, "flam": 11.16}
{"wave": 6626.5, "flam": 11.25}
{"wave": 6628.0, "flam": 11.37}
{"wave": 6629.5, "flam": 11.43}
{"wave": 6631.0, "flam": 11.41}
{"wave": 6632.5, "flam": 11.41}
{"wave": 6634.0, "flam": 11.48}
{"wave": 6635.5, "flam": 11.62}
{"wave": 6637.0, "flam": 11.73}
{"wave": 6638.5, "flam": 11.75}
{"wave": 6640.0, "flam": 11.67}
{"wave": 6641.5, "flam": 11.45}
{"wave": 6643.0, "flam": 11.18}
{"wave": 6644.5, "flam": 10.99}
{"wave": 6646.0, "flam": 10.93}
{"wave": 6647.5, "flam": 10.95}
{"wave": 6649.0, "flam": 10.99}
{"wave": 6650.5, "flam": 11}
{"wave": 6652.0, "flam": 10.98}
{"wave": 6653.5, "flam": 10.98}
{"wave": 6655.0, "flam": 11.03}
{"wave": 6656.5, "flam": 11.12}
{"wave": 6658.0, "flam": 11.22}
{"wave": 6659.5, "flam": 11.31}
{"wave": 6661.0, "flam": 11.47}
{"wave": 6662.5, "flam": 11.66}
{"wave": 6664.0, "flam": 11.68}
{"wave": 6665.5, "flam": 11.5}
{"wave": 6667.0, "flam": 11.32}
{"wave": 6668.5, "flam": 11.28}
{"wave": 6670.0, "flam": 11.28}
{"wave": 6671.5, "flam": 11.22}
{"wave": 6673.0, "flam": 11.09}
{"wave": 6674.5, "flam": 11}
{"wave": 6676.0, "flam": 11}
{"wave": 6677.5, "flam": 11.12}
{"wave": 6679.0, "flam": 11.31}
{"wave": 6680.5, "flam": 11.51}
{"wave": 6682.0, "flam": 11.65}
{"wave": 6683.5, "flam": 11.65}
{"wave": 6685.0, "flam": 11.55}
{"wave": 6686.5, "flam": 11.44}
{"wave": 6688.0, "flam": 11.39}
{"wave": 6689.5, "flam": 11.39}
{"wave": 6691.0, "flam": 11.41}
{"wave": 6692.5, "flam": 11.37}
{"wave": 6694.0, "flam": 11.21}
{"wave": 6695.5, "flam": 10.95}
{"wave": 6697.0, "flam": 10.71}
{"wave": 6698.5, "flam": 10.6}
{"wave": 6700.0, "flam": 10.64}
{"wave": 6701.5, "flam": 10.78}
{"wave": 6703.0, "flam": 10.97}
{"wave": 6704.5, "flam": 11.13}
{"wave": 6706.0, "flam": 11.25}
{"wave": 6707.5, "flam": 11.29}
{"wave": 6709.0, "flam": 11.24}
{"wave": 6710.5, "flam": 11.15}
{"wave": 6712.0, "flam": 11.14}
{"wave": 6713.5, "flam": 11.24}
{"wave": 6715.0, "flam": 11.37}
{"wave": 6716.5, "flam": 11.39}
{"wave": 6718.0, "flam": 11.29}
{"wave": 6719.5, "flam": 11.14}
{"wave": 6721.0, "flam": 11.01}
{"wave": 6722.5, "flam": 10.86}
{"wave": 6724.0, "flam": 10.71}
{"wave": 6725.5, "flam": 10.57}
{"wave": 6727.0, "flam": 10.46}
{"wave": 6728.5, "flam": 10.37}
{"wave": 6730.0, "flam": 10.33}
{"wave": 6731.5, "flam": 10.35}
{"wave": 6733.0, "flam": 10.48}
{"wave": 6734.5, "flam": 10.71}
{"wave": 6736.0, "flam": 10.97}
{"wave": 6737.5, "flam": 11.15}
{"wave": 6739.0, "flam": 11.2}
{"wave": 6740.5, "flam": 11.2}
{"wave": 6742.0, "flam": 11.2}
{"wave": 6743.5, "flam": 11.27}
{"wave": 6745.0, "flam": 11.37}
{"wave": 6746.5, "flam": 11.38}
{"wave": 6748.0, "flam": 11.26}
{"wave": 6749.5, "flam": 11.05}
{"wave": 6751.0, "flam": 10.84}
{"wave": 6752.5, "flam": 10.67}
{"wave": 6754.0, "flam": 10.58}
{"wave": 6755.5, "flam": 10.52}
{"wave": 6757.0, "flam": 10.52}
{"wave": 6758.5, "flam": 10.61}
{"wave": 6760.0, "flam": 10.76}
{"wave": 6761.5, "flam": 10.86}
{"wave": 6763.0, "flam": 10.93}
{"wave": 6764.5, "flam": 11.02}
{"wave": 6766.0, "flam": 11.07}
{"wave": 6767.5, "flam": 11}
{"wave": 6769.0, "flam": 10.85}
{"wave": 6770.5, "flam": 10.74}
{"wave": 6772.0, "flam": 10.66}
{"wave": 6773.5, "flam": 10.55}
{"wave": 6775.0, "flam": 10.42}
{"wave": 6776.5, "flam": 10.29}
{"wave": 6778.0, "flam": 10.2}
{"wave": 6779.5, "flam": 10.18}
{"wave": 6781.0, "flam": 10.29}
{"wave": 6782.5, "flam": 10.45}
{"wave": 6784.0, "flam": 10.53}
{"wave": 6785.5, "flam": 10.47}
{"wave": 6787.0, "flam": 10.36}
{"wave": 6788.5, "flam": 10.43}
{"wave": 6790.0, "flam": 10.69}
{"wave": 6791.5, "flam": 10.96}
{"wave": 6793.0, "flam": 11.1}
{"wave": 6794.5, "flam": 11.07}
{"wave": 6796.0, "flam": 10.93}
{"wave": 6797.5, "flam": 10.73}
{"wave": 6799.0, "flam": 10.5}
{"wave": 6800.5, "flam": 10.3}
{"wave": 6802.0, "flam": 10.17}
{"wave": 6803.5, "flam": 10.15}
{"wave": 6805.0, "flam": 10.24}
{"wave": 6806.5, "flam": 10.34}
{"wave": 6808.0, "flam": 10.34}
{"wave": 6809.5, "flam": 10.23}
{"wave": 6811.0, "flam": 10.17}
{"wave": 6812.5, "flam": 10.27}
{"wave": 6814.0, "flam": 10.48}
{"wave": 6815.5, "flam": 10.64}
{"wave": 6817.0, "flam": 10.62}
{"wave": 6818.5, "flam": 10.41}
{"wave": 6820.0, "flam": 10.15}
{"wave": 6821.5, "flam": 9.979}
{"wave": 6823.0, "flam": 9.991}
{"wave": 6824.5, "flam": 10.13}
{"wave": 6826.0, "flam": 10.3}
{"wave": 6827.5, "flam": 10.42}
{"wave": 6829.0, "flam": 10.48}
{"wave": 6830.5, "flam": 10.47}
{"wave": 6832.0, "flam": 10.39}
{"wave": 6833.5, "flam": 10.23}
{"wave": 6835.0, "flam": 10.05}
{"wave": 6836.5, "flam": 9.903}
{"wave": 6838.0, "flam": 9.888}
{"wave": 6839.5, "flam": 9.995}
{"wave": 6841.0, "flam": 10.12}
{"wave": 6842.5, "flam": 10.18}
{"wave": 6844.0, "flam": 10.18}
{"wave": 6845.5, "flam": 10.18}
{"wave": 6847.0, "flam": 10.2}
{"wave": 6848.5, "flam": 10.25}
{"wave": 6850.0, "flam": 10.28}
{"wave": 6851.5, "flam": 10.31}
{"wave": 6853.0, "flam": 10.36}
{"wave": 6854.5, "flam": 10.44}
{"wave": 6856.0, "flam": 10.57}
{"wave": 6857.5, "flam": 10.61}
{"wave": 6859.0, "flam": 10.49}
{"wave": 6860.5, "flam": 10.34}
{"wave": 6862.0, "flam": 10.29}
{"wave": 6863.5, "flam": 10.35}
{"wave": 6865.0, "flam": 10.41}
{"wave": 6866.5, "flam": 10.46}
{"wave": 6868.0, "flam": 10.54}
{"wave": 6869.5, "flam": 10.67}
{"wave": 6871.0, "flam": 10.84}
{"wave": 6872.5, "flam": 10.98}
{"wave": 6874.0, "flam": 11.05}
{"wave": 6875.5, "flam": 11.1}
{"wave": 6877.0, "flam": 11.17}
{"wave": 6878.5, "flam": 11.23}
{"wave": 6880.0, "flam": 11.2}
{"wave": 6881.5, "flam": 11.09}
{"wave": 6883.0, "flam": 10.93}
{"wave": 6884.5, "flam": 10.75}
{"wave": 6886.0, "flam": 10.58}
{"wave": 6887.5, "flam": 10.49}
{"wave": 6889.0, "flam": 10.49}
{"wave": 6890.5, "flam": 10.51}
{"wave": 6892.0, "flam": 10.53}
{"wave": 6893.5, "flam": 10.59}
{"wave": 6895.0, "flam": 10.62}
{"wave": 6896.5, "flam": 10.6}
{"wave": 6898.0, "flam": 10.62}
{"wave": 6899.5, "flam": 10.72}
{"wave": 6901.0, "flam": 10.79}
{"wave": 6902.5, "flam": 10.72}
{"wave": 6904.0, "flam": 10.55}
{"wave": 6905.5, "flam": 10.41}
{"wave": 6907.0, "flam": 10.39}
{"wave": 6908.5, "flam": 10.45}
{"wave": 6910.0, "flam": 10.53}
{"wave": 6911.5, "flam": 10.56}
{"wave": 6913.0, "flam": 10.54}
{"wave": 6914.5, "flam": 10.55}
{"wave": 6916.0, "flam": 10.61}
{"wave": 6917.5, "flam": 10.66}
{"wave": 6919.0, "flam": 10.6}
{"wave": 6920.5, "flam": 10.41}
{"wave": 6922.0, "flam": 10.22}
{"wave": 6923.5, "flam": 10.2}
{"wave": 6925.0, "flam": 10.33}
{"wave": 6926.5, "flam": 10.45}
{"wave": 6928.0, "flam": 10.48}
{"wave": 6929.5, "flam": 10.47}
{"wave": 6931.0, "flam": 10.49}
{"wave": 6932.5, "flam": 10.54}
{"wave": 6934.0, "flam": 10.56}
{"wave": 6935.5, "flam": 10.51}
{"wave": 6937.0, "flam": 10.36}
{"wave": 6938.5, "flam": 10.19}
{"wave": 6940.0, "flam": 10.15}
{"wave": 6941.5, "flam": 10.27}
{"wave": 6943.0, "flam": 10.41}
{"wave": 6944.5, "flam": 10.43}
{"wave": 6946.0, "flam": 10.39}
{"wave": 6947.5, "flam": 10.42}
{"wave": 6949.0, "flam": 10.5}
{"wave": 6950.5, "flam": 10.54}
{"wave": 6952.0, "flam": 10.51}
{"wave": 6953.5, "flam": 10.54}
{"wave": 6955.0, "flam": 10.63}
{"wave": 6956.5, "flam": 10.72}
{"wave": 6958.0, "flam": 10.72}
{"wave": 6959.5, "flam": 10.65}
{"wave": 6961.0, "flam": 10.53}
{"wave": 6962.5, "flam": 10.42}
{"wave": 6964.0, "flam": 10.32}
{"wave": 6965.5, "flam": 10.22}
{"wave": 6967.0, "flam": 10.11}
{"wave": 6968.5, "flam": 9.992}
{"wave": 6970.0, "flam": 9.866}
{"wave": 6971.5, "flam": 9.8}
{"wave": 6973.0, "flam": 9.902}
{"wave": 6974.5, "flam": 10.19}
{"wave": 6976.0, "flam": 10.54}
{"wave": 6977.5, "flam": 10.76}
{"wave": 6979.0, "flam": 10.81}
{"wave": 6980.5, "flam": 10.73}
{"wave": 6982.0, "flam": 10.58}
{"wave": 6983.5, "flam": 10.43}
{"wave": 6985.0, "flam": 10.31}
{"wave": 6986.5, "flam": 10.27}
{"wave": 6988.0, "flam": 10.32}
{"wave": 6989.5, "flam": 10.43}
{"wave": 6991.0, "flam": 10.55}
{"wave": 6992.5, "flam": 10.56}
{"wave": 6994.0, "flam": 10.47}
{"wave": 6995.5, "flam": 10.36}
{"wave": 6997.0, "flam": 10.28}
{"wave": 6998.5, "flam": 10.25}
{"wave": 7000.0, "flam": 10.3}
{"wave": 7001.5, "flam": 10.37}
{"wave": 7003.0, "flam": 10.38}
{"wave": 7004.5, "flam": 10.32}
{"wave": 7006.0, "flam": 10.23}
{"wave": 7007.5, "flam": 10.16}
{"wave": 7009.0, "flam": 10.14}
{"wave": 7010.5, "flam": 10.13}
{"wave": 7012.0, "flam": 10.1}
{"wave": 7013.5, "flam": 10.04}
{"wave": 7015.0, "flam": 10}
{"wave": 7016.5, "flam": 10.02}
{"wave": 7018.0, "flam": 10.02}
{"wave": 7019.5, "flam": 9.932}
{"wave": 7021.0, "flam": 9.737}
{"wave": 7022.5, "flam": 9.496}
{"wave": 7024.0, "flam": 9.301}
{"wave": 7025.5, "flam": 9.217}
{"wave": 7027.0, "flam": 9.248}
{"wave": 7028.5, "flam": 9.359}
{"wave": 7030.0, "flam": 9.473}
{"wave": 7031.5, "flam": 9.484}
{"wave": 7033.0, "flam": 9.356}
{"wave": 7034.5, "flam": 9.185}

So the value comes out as 0.11 mag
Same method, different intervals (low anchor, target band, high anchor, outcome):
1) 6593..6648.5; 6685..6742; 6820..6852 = 0.00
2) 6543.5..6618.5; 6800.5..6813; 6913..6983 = 0.14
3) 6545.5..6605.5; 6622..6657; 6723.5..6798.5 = 0.14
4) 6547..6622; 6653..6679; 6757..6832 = 0.10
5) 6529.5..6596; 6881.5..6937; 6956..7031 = 0.04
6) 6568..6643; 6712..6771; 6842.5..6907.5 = 0.07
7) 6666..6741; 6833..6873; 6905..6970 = 0.03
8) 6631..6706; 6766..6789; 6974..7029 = 0.04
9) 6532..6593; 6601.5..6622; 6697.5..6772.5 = 0.12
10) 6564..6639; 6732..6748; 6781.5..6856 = 0.02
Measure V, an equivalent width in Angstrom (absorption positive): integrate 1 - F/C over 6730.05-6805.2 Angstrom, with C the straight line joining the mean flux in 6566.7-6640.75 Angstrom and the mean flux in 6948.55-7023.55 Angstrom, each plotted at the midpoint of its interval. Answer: 6.33 Angstrom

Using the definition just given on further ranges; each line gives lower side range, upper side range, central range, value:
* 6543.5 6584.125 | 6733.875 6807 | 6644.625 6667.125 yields 2.7 Angstrom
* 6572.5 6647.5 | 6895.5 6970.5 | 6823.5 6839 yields 1.2 Angstrom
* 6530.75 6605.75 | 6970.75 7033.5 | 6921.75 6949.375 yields 0.7 Angstrom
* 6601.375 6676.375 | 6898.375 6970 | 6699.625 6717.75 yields 0.1 Angstrom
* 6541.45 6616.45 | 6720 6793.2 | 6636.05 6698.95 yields 4.6 Angstrom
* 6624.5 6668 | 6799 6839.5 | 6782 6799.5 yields -0.4 Angstrom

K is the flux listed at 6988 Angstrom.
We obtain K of 10.32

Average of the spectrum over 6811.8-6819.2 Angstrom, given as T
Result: 10.5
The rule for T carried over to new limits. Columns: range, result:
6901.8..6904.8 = 10.6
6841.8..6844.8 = 10.2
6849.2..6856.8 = 10.4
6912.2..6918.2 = 10.6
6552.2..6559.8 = 14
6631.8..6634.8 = 11.4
